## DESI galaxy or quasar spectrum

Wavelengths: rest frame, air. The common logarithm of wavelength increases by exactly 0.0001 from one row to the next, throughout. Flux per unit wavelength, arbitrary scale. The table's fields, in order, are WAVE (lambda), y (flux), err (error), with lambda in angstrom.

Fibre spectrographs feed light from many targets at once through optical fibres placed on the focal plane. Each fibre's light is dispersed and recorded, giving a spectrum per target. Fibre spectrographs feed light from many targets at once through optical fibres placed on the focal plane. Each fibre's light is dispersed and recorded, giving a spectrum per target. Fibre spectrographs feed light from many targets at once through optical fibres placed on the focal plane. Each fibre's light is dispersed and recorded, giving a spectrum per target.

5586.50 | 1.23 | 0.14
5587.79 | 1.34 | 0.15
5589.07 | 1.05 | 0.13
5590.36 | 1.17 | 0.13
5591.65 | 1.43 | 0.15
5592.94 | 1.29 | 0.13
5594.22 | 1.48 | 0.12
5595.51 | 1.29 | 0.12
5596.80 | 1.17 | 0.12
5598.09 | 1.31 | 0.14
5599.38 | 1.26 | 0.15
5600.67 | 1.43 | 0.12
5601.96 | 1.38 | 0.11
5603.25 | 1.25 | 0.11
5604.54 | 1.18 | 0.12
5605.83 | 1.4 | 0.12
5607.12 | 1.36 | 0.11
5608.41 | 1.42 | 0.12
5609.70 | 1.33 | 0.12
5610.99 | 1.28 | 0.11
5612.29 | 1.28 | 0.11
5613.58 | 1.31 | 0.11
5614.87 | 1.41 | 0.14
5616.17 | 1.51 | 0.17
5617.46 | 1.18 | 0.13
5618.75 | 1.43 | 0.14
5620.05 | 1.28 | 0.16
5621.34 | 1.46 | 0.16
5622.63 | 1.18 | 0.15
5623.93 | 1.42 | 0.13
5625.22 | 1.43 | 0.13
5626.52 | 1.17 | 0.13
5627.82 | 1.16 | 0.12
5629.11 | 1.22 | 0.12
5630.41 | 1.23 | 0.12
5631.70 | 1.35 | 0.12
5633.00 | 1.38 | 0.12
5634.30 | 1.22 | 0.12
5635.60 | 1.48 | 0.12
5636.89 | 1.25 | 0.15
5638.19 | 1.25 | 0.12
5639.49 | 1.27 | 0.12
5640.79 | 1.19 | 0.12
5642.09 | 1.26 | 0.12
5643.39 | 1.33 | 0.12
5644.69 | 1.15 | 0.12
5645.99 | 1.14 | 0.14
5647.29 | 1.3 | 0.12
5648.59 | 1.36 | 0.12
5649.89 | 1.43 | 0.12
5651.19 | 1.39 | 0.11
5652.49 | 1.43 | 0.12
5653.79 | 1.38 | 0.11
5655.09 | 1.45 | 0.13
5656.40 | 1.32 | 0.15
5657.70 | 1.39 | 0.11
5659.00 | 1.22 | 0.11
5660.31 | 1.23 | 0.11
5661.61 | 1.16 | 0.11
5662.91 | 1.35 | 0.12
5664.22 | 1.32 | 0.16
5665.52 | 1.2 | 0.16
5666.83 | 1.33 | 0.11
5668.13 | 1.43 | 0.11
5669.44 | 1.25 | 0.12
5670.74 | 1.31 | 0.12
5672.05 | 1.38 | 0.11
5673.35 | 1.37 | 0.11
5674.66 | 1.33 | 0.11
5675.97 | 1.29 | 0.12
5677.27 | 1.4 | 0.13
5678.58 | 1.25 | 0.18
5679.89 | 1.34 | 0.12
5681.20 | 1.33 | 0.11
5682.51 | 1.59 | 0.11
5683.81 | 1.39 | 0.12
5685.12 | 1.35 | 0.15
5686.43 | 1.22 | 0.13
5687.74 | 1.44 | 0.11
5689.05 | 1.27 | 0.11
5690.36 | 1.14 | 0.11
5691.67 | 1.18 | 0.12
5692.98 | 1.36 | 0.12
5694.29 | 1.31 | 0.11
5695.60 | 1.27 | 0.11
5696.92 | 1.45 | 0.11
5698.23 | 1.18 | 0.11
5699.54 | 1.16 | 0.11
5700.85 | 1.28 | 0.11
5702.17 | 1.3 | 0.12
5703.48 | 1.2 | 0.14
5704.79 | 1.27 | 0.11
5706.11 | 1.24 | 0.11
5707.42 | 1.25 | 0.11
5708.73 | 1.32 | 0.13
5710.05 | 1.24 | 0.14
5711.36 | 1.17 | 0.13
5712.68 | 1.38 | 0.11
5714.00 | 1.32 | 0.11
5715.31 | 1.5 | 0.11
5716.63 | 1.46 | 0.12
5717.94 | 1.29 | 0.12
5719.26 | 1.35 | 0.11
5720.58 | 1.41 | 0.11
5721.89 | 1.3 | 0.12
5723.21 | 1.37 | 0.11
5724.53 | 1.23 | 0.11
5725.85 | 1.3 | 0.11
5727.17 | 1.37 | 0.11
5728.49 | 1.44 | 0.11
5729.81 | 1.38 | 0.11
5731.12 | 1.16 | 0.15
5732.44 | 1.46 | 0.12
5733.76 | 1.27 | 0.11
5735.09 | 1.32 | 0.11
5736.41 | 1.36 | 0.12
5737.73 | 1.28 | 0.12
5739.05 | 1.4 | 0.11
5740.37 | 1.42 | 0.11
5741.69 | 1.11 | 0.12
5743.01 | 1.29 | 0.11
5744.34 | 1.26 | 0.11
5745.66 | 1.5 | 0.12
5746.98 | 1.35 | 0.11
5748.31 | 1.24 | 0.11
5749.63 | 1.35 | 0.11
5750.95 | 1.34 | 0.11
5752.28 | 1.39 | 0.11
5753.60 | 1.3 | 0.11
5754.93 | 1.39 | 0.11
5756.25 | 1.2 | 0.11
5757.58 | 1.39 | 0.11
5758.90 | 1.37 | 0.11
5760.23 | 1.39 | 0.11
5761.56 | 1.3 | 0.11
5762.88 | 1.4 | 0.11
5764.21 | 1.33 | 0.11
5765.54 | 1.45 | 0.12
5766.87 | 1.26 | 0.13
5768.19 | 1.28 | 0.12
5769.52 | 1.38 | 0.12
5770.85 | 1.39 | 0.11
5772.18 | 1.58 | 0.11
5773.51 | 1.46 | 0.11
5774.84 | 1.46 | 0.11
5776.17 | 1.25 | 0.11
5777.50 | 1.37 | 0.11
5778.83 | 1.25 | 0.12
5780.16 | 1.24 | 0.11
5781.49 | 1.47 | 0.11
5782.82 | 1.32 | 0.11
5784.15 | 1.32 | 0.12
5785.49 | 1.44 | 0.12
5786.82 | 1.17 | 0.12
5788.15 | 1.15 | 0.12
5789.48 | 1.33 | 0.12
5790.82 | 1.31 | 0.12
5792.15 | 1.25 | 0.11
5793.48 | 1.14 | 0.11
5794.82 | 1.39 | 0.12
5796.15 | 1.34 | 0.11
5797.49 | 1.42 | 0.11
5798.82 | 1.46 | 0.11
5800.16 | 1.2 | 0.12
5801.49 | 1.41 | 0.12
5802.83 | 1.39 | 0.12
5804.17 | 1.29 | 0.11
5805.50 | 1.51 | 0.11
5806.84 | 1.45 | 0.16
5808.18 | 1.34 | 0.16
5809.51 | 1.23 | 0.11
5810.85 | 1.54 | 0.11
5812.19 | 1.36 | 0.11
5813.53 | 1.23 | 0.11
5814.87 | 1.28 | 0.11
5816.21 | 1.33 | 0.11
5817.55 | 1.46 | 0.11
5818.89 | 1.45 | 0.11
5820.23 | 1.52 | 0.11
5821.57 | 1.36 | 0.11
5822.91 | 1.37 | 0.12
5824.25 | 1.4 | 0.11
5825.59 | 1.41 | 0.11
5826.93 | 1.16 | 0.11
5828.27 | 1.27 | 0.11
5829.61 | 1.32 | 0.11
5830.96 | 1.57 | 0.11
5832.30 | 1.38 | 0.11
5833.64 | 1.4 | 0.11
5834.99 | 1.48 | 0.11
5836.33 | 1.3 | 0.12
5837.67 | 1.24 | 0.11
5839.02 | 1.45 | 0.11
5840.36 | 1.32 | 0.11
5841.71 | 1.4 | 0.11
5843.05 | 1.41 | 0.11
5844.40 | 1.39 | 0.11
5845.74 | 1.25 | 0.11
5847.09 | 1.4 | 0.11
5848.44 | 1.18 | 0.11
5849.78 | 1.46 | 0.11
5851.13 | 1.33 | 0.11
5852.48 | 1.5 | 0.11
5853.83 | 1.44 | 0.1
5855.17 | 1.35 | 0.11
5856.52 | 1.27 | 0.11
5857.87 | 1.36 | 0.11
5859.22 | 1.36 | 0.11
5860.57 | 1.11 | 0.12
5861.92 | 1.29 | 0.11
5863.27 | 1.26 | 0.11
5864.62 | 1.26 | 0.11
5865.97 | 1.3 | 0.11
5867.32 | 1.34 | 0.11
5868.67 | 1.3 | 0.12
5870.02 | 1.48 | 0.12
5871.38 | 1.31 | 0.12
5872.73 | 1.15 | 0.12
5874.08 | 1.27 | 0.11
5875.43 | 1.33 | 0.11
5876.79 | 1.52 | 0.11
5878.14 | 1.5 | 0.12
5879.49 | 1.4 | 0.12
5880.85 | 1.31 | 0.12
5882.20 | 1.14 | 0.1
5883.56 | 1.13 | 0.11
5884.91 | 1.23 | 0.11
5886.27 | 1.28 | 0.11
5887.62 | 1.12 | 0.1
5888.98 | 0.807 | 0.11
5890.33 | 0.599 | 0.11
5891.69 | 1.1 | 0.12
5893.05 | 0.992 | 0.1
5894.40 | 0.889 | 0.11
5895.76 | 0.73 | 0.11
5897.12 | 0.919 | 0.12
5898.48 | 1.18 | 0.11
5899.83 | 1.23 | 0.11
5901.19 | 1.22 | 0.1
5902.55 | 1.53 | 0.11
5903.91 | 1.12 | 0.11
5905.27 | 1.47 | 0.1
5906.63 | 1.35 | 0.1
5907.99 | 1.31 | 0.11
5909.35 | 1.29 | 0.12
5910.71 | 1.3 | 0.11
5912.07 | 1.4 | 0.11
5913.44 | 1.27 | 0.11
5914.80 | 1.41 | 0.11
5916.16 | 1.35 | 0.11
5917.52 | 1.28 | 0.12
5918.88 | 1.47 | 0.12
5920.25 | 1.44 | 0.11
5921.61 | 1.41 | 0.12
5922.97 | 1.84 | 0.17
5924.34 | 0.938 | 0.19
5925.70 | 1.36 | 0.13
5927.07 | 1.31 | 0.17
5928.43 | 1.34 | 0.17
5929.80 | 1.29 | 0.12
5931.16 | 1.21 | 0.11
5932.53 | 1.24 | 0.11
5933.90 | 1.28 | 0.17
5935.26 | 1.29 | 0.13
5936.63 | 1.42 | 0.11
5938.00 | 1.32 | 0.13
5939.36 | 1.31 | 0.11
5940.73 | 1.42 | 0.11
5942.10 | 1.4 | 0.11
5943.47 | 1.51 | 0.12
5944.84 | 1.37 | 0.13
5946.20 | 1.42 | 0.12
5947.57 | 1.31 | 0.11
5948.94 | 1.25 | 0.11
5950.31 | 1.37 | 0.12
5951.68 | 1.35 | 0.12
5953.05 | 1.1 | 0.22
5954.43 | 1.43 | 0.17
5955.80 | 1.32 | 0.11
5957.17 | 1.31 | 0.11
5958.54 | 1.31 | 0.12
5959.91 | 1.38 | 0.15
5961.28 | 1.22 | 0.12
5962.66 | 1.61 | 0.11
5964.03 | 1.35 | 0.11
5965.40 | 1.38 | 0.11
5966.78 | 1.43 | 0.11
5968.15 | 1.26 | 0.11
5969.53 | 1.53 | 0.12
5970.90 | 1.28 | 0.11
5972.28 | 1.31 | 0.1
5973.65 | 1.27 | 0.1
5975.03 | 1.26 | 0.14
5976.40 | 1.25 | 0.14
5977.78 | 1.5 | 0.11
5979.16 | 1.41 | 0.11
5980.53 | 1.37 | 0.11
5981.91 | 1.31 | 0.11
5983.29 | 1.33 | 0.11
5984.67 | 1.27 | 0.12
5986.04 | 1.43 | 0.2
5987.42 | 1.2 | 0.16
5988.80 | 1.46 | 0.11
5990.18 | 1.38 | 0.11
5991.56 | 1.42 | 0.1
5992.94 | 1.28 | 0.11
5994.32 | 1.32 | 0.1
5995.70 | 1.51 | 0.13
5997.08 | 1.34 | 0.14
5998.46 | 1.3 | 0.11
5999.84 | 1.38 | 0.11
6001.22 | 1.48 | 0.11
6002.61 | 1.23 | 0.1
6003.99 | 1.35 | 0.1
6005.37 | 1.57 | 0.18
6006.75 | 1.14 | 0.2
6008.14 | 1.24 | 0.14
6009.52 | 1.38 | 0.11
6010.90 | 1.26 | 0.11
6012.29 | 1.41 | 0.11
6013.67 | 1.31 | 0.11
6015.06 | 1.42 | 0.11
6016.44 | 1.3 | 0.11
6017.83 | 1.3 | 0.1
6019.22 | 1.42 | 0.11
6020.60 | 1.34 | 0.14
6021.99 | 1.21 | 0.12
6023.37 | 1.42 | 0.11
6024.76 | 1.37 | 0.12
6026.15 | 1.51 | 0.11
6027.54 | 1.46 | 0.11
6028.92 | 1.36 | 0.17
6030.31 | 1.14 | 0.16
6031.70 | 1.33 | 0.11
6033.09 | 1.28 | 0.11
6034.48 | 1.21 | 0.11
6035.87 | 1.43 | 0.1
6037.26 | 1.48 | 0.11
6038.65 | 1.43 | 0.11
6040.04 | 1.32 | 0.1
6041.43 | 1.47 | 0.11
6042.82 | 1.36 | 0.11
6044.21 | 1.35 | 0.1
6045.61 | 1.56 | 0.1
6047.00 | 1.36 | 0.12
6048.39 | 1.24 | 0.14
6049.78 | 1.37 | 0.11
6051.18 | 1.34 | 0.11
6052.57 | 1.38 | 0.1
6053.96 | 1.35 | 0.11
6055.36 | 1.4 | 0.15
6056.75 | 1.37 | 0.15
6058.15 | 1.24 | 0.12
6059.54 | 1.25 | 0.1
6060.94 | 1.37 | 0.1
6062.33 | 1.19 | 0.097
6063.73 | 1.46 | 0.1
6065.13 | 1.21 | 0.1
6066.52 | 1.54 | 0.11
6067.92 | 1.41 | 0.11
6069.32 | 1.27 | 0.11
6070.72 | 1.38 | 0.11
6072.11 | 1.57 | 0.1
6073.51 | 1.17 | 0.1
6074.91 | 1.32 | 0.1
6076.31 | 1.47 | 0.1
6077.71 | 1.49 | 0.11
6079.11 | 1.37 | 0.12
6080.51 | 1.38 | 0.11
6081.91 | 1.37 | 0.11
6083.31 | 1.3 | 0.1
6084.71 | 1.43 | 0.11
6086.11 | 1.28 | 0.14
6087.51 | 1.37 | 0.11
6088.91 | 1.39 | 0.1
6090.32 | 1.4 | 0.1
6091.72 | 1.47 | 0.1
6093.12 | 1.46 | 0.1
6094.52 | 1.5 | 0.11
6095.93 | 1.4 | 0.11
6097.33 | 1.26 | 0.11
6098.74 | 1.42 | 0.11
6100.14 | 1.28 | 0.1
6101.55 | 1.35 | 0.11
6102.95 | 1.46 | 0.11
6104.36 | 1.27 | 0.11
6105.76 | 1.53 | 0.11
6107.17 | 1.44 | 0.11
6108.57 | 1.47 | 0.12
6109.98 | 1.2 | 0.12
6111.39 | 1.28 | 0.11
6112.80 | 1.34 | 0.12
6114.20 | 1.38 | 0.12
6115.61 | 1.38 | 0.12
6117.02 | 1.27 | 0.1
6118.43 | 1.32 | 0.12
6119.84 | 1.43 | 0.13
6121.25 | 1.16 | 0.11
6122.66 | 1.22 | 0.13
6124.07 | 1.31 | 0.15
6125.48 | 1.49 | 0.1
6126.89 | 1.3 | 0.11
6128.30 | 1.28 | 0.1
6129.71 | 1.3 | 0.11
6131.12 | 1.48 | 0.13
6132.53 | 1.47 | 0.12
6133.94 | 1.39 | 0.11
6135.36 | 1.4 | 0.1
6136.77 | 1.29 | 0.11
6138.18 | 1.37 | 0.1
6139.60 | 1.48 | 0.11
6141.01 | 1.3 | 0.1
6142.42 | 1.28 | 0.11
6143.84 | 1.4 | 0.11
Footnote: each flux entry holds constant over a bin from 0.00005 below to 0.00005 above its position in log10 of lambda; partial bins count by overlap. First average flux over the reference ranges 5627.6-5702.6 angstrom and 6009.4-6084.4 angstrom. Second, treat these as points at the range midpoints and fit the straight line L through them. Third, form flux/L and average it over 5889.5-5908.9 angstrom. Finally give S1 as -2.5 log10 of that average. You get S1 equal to 0.20 mag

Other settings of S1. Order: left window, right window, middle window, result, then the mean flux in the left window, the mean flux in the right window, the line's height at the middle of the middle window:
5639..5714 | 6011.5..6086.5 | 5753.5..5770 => -0.022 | 1.3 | 1.36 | 1.32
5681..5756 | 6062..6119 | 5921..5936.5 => 0.022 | 1.32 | 1.37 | 1.35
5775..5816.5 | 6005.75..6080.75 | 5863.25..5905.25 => 0.123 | 1.33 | 1.35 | 1.34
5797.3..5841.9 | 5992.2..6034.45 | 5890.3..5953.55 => 0.061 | 1.37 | 1.34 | 1.36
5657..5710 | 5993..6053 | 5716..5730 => -0.038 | 1.3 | 1.36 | 1.31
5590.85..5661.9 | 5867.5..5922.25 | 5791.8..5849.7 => -0.084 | 1.31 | 1.24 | 1.26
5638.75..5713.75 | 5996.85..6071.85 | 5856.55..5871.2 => 0.021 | 1.3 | 1.35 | 1.33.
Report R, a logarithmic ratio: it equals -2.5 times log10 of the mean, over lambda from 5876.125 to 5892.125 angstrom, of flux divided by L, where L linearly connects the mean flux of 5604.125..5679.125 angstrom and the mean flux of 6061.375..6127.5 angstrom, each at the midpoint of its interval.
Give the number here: 0.14 mag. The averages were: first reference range 1.31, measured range 1.18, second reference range 1.37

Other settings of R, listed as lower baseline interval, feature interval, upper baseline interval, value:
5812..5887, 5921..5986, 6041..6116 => 0.01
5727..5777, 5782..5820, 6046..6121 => 0.01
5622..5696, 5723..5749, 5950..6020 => -0.01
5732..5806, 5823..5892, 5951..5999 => 0.03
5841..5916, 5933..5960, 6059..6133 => -0.04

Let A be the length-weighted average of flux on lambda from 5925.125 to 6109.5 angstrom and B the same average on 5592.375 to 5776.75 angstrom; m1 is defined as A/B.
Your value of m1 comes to 1.03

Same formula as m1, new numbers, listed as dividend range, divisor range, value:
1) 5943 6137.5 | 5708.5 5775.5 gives 1.01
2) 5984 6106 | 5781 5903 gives 1.05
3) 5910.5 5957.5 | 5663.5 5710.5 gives 1.03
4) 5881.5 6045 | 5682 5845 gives 0.98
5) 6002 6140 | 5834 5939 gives 1.06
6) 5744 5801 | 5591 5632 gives 1.01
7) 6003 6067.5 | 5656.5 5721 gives 1.03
